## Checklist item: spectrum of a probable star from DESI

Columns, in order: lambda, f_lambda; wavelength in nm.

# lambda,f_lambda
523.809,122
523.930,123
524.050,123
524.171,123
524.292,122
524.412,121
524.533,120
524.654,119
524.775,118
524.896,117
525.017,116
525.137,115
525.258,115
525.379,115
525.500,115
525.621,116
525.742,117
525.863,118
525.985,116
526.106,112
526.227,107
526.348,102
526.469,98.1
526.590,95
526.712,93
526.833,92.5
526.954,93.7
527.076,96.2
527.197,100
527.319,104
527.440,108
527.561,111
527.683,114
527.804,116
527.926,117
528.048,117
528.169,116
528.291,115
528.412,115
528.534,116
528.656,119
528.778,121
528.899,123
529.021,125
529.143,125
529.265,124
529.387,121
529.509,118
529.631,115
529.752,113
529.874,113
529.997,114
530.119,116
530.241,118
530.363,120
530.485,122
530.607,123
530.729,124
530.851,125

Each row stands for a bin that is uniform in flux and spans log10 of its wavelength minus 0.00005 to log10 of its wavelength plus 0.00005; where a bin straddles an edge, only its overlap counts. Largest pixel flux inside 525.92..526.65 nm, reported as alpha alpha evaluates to 116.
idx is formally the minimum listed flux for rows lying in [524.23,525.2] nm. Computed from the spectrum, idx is 115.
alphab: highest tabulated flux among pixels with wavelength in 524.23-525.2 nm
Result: 122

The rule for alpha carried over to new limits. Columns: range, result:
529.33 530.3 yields 121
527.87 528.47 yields 117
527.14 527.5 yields 108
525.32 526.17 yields 118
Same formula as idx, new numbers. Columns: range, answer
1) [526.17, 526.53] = 98.1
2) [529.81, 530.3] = 113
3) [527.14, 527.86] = 100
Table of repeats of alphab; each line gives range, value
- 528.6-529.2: 125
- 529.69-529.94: 113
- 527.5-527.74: 114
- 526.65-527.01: 93.7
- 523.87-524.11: 123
